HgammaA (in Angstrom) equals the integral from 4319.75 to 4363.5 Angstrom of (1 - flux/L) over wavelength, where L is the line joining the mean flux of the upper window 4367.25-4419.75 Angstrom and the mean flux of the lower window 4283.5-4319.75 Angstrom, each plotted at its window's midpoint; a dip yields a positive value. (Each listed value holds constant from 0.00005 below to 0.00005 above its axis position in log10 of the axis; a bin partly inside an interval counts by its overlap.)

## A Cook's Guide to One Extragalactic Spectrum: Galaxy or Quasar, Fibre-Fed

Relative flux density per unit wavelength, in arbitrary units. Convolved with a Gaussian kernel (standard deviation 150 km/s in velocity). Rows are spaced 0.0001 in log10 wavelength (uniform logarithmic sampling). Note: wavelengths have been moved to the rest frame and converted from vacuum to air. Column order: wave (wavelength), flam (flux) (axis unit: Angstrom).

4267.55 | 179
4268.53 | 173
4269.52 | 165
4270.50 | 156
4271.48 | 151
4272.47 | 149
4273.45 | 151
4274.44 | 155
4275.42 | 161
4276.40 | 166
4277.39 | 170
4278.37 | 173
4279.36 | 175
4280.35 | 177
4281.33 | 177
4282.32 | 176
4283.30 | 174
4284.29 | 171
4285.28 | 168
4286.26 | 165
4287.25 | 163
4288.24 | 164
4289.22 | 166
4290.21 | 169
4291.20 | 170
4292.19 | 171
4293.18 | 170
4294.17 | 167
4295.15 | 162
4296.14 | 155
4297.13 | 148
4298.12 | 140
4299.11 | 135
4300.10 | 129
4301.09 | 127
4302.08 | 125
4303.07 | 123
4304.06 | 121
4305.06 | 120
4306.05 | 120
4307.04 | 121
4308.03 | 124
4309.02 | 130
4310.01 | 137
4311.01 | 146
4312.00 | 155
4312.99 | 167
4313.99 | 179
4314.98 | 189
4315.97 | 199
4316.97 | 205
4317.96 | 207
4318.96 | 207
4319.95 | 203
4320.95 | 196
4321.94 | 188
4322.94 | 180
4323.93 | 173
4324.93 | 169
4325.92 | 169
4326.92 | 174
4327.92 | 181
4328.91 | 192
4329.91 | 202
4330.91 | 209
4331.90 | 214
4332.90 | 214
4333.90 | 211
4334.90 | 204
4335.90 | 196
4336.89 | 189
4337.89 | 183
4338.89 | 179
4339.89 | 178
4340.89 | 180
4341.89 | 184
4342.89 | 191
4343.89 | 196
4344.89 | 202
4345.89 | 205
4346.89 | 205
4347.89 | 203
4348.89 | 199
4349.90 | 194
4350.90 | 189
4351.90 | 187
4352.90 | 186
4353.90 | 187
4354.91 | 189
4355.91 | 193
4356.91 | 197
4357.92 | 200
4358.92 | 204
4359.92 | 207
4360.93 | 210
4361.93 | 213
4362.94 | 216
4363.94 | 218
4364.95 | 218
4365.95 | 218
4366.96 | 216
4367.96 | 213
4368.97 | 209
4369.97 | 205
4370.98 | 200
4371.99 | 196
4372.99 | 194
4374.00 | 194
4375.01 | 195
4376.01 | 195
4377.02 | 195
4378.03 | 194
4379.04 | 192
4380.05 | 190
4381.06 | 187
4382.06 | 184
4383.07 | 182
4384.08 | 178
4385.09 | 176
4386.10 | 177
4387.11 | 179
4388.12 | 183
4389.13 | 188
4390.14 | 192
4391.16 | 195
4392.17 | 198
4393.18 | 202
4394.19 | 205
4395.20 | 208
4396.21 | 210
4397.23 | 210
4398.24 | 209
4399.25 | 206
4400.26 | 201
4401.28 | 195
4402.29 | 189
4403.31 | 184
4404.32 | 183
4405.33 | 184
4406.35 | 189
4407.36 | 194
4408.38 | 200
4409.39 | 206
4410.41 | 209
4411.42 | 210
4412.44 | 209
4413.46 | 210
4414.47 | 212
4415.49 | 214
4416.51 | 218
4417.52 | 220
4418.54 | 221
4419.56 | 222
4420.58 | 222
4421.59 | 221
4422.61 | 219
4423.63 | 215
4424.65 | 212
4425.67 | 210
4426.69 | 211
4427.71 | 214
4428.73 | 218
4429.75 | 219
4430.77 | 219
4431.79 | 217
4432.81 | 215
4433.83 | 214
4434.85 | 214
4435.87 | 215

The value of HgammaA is -4.9 Angstrom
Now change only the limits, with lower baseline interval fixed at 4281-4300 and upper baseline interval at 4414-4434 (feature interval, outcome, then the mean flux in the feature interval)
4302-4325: 1.4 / 162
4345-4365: -1.2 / 201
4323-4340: -1.0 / 190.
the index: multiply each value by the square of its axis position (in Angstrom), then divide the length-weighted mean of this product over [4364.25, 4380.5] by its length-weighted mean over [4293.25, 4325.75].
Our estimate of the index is 1.3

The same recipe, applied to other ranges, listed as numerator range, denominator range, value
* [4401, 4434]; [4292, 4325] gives 1.39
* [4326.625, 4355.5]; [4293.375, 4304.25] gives 1.41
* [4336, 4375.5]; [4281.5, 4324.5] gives 1.27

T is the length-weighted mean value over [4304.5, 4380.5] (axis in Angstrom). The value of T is 189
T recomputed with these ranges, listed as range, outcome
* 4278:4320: 159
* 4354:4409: 197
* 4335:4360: 193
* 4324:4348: 192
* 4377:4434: 202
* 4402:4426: 207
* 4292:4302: 149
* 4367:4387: 193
